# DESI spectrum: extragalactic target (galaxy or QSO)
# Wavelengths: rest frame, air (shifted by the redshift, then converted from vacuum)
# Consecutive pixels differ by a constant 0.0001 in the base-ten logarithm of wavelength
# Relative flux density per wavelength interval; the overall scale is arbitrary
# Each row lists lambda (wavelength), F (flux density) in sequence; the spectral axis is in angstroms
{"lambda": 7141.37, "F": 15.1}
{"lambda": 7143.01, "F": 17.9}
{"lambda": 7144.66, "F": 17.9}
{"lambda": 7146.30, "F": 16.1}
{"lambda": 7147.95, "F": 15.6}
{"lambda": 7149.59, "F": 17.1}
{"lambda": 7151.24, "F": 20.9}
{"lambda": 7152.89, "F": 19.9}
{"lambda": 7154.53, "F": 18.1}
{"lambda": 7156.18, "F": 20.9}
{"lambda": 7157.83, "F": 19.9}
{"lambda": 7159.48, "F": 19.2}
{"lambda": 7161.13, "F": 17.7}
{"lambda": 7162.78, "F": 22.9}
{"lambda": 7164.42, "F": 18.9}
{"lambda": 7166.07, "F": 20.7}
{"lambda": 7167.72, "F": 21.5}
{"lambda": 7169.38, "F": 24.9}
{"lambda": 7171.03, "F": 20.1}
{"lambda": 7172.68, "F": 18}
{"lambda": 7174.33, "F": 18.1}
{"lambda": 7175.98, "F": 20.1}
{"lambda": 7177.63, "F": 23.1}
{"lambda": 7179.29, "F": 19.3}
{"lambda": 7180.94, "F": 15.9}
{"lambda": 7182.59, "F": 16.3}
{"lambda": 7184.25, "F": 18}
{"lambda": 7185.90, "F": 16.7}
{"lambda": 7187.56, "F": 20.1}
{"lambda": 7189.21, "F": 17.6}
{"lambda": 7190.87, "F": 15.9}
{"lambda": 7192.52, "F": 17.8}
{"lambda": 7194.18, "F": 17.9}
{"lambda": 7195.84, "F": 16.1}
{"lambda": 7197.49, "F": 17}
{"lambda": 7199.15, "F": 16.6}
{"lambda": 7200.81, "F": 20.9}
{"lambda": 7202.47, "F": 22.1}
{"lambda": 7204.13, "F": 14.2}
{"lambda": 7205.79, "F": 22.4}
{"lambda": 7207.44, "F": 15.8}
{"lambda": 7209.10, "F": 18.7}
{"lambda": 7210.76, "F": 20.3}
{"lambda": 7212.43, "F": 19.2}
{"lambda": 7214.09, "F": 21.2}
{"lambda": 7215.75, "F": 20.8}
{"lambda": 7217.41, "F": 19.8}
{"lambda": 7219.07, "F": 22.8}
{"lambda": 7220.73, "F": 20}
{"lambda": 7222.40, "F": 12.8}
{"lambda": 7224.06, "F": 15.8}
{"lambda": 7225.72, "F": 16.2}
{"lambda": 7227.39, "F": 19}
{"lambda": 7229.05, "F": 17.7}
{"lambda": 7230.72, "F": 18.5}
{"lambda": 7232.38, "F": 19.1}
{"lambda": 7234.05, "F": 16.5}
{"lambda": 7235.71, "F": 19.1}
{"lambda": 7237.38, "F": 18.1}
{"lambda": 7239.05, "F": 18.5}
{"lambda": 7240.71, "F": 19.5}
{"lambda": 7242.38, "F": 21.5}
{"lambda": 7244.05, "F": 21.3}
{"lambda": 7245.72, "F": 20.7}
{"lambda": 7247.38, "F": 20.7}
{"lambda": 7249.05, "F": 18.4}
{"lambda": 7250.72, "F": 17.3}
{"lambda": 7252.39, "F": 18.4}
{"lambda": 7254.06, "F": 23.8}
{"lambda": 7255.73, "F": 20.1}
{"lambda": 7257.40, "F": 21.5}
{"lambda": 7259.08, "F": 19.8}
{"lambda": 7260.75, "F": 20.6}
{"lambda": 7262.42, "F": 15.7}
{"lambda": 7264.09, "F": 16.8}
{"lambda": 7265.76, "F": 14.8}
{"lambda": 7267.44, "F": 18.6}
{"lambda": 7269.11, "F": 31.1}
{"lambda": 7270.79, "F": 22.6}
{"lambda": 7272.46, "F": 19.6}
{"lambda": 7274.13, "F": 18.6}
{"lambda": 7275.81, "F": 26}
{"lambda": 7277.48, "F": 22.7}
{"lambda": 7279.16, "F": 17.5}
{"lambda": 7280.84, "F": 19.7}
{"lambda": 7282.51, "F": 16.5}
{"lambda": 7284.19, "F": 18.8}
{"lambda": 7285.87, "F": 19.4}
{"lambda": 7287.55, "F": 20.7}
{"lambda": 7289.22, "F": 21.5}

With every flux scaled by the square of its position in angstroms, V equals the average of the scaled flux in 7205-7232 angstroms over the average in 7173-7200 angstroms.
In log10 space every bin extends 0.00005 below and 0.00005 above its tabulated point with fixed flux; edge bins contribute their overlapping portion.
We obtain 1.1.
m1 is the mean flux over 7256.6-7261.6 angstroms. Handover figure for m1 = 20.6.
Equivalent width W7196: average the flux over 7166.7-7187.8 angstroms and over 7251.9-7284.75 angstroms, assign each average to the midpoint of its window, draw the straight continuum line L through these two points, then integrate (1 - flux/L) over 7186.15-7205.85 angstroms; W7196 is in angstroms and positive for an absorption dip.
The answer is 1.55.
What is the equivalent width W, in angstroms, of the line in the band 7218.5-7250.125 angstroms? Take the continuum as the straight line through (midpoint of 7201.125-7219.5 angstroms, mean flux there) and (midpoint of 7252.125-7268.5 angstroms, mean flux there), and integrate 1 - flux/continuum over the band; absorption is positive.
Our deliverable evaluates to 1.24 angstroms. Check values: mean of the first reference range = 19.7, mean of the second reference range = 19.2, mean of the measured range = 18.7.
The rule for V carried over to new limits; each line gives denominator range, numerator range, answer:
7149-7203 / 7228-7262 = 1.04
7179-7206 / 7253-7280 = 1.18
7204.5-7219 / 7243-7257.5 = 1.03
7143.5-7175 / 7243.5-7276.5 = 1.08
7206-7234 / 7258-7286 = 1.09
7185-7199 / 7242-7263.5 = 1.17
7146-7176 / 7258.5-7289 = 1.06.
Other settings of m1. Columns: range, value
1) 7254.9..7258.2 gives 20.8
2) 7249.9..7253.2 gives 17.8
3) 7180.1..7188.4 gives 17.4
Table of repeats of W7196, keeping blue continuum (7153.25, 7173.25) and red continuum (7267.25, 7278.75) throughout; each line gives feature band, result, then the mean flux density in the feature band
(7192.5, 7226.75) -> 4.5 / 18.5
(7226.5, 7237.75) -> 1.8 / 18.3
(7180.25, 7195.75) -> 2.6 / 17.3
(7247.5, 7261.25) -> 1.4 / 20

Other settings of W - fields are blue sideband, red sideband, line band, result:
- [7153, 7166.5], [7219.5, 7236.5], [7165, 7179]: -1.0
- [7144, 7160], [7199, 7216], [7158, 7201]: 0.1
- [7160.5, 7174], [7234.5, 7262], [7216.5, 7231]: 1.4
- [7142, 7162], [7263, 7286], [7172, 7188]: 0.2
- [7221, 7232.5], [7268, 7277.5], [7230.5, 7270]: 1.1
